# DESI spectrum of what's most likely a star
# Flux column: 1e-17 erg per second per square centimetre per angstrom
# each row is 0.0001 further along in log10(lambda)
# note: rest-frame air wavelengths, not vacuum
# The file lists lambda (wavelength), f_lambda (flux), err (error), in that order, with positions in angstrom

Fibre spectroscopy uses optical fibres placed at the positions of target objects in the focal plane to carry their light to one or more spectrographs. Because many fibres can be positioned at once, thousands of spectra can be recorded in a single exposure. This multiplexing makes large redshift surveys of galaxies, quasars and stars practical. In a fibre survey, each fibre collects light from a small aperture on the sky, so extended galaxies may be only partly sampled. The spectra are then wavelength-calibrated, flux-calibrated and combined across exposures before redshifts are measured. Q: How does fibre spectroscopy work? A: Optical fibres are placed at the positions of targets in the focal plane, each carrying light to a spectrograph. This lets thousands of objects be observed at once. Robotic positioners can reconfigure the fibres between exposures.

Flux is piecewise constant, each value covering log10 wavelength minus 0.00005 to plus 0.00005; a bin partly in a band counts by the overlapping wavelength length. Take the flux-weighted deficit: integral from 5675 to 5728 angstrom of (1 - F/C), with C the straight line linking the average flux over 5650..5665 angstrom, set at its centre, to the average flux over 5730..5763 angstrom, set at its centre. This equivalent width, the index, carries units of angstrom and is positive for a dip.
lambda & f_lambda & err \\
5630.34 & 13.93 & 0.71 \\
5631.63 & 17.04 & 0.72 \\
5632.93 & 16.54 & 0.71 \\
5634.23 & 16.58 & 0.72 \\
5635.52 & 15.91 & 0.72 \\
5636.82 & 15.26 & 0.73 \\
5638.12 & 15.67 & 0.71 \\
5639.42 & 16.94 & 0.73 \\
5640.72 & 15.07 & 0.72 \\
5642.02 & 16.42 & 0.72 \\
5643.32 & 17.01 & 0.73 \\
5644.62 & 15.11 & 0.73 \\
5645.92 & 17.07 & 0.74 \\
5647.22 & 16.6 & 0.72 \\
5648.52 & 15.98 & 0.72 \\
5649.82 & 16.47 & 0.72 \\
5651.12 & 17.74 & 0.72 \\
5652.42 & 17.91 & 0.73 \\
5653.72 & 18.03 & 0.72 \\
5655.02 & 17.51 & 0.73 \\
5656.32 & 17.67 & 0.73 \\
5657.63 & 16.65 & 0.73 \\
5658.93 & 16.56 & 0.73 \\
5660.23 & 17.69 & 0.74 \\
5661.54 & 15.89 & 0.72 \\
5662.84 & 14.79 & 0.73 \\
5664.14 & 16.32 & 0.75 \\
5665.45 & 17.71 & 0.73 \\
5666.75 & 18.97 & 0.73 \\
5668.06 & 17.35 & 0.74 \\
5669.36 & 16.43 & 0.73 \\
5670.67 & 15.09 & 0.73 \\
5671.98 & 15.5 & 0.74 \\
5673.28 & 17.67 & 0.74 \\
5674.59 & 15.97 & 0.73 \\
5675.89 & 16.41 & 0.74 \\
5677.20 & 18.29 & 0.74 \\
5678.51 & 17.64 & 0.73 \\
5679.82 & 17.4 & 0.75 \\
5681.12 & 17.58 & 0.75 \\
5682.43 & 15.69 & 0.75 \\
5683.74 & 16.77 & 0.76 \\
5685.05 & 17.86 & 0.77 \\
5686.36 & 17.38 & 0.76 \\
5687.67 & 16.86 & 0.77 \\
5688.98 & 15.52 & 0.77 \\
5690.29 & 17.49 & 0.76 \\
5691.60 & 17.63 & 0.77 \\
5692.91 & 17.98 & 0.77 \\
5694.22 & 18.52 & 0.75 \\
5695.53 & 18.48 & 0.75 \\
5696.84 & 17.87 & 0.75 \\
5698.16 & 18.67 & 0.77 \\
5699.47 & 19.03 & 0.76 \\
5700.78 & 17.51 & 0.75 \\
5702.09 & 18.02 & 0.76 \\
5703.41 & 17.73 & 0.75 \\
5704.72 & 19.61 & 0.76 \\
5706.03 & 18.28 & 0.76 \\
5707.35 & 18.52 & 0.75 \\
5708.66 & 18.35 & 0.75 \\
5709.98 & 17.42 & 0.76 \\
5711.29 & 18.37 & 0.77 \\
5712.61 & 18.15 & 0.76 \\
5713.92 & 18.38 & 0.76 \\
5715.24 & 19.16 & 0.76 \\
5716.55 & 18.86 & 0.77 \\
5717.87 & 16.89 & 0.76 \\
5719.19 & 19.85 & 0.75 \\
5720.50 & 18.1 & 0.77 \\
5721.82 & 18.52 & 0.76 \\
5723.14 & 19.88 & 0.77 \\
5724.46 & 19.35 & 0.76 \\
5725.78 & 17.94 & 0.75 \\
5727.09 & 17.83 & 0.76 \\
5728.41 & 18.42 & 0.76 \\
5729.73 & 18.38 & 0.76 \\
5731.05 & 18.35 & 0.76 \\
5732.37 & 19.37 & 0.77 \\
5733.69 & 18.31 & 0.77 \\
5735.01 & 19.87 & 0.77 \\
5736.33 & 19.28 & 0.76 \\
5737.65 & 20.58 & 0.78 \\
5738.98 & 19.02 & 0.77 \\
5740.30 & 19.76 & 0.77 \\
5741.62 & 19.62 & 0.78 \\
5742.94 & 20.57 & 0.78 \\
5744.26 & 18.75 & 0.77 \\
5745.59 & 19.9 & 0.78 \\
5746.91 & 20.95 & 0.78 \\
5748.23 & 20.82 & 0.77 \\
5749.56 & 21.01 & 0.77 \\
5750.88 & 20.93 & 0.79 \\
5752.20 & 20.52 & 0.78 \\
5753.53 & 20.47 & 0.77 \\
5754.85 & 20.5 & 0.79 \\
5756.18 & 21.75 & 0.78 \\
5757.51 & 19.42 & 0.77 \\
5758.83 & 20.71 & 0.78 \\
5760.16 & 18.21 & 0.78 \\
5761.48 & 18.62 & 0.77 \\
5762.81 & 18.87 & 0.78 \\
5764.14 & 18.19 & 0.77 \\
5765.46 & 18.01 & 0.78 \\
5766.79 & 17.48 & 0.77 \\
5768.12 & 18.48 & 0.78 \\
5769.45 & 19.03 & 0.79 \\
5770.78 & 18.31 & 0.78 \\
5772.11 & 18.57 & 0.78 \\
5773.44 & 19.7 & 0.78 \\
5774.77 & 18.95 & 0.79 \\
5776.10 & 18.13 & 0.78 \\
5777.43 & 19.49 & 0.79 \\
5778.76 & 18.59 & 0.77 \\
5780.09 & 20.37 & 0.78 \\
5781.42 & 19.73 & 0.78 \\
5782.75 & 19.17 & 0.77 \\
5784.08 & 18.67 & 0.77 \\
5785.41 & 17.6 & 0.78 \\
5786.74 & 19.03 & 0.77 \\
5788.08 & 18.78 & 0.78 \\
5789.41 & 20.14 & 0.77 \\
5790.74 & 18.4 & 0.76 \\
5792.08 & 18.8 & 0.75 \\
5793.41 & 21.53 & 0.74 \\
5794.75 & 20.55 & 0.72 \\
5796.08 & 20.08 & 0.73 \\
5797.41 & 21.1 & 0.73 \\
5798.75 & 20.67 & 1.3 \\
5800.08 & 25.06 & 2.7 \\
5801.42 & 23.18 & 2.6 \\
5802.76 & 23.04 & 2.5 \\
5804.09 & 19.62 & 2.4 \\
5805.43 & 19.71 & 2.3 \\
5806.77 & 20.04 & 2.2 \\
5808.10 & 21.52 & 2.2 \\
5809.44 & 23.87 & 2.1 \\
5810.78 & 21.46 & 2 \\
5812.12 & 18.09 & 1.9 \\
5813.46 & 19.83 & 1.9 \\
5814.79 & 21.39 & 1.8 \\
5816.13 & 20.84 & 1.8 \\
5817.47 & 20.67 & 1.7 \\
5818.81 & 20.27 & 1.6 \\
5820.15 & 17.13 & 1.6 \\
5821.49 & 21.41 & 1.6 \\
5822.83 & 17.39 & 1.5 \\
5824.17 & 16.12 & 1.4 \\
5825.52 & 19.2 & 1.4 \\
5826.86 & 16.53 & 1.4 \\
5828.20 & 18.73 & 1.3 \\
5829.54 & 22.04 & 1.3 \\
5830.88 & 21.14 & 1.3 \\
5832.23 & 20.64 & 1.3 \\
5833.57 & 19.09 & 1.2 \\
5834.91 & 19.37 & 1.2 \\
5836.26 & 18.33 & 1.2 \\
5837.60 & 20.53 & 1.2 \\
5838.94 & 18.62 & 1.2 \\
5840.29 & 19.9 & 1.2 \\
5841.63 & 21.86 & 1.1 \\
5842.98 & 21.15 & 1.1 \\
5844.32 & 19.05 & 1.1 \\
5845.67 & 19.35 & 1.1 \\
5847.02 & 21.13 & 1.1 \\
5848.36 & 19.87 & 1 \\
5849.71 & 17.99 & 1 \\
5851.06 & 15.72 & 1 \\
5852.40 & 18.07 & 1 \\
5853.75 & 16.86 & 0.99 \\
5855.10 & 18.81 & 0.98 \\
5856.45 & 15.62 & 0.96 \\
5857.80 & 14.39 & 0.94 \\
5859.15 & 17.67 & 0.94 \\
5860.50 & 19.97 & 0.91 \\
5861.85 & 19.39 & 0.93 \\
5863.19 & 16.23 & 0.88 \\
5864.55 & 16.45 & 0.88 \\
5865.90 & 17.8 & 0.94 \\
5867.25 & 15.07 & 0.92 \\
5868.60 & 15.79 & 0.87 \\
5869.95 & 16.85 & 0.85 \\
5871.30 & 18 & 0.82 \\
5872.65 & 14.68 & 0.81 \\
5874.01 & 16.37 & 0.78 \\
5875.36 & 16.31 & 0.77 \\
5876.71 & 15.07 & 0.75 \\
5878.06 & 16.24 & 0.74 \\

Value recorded 1.2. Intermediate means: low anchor 17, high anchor 19.8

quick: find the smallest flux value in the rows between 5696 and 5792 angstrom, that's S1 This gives 16.89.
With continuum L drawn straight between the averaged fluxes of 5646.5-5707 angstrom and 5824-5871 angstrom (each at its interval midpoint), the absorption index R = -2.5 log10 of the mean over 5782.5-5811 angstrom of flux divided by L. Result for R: -0.14 mag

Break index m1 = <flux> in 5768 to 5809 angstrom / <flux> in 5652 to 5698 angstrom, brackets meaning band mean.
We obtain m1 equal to 1.2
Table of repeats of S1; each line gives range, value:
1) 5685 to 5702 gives 15.52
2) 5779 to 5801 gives 17.6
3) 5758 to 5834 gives 16.12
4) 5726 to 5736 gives 17.83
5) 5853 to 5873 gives 14.39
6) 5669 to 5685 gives 15.09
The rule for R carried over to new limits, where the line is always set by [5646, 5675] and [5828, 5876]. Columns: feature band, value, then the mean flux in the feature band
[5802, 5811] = -0.187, 21.3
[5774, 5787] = -0.073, 19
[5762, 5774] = -0.050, 18.5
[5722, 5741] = -0.097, 19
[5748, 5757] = -0.186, 20.8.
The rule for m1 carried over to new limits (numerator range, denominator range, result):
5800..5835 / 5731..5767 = 1.03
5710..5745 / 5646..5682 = 1.11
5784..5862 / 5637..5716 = 1.14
